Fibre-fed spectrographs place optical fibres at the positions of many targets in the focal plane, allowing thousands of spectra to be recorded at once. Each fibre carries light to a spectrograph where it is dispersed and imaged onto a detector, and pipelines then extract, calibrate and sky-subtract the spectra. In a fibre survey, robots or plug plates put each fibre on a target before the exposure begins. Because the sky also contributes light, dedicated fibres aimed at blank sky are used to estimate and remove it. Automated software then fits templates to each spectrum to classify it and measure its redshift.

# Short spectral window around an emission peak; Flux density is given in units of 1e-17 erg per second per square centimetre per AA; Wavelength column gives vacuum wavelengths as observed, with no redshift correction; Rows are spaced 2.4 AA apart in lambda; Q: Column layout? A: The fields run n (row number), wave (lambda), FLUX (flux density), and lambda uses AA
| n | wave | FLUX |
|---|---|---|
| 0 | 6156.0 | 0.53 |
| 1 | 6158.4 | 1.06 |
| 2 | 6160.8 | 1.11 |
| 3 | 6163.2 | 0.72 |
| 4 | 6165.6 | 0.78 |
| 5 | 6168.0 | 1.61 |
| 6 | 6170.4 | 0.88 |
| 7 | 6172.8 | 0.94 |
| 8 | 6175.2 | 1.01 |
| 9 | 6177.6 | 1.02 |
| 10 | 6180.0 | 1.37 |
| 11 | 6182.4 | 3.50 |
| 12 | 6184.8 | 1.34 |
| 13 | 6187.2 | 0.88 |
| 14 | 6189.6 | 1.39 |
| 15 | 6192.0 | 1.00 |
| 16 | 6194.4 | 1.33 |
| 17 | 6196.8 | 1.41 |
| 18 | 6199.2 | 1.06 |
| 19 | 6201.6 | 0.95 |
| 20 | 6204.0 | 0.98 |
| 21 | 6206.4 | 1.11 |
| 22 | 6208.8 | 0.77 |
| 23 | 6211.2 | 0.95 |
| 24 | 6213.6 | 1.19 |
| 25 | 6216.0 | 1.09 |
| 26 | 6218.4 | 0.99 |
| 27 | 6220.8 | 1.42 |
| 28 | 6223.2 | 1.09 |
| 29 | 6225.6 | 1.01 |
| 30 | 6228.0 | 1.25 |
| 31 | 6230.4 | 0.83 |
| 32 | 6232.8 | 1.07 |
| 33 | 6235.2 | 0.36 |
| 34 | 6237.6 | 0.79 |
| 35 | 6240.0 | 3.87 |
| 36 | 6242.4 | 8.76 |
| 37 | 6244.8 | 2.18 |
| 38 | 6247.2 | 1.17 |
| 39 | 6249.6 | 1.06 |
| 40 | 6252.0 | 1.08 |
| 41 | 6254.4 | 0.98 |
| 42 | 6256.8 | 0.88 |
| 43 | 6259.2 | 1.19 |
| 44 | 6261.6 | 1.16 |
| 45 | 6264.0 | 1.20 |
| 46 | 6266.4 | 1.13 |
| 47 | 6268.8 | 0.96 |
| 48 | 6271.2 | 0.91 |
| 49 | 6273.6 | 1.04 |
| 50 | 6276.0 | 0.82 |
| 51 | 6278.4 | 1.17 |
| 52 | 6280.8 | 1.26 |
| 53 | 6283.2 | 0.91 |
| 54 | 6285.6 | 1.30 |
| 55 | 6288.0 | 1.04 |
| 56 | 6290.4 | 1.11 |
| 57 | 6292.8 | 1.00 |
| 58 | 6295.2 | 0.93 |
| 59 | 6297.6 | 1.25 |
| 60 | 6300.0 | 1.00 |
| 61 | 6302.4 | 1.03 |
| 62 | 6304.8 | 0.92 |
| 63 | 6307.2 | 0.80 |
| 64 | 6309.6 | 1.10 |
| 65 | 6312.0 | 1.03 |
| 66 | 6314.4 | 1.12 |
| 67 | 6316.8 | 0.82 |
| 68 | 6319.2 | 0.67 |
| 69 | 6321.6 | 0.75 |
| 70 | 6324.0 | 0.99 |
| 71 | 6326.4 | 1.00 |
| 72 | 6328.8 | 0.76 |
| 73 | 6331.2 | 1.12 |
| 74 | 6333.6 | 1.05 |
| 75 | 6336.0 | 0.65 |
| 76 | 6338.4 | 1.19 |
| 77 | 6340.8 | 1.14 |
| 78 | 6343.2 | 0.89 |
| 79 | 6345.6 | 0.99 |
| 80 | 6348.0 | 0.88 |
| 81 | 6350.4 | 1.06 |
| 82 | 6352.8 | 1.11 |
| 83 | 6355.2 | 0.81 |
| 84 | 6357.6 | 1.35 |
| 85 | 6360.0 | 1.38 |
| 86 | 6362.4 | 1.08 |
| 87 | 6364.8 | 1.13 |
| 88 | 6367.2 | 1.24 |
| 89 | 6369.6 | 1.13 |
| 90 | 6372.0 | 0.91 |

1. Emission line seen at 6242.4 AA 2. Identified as [O III]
